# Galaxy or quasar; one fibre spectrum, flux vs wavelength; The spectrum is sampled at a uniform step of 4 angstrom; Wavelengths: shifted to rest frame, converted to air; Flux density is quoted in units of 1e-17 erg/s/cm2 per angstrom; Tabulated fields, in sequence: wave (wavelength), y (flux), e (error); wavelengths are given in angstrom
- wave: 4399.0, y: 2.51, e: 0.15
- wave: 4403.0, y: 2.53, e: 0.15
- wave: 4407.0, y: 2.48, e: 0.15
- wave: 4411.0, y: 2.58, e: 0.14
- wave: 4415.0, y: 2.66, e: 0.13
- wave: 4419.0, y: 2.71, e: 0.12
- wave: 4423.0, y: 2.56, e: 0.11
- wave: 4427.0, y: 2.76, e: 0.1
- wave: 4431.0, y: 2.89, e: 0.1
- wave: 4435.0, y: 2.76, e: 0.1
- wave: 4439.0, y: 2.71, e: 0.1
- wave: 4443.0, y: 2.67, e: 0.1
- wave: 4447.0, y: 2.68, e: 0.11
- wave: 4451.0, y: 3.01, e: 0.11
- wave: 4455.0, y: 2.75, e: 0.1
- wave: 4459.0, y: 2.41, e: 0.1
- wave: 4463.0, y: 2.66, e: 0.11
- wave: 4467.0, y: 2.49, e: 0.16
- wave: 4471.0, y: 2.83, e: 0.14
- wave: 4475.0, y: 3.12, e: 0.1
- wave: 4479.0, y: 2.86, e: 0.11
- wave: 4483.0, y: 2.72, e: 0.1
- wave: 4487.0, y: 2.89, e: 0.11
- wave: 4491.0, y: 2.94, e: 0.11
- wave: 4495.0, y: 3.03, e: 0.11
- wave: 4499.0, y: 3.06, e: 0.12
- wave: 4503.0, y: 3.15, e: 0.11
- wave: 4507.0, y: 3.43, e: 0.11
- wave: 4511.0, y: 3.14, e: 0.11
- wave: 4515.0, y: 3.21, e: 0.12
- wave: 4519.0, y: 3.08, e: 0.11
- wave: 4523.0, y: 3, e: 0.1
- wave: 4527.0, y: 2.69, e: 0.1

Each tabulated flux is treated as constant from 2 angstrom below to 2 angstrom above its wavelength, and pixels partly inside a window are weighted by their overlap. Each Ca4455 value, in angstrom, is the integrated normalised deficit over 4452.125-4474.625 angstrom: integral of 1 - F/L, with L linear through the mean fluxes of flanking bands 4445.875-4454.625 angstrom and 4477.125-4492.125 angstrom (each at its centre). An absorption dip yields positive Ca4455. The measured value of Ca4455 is 1.3 angstrom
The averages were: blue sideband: 2.84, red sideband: 2.85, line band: 2.68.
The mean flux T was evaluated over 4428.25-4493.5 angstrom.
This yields 2.78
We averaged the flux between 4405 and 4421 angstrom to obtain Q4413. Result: 2.61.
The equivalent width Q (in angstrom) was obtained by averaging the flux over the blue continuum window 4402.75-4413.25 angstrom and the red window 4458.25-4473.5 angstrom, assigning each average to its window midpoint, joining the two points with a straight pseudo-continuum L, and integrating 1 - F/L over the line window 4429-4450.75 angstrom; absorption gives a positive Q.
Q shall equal -1.49 angstrom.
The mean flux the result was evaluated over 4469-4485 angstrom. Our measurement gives 2.88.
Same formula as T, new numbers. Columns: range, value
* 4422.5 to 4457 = 2.76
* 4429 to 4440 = 2.79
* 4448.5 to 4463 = 2.71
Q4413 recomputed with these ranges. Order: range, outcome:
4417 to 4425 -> 2.63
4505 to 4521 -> 3.21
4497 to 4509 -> 3.21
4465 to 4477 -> 2.81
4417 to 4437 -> 2.74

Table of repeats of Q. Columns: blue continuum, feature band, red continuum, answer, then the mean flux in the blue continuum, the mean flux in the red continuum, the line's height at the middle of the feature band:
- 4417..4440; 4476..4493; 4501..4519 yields 1.1 angstrom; 2.73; 3.22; 3.06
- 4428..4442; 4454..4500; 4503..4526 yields 2.6 angstrom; 2.78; 3.15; 2.97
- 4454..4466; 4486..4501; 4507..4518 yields 0.0 angstrom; 2.59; 3.21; 2.99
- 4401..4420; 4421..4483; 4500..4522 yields 1.9 angstrom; 2.59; 3.19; 2.83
